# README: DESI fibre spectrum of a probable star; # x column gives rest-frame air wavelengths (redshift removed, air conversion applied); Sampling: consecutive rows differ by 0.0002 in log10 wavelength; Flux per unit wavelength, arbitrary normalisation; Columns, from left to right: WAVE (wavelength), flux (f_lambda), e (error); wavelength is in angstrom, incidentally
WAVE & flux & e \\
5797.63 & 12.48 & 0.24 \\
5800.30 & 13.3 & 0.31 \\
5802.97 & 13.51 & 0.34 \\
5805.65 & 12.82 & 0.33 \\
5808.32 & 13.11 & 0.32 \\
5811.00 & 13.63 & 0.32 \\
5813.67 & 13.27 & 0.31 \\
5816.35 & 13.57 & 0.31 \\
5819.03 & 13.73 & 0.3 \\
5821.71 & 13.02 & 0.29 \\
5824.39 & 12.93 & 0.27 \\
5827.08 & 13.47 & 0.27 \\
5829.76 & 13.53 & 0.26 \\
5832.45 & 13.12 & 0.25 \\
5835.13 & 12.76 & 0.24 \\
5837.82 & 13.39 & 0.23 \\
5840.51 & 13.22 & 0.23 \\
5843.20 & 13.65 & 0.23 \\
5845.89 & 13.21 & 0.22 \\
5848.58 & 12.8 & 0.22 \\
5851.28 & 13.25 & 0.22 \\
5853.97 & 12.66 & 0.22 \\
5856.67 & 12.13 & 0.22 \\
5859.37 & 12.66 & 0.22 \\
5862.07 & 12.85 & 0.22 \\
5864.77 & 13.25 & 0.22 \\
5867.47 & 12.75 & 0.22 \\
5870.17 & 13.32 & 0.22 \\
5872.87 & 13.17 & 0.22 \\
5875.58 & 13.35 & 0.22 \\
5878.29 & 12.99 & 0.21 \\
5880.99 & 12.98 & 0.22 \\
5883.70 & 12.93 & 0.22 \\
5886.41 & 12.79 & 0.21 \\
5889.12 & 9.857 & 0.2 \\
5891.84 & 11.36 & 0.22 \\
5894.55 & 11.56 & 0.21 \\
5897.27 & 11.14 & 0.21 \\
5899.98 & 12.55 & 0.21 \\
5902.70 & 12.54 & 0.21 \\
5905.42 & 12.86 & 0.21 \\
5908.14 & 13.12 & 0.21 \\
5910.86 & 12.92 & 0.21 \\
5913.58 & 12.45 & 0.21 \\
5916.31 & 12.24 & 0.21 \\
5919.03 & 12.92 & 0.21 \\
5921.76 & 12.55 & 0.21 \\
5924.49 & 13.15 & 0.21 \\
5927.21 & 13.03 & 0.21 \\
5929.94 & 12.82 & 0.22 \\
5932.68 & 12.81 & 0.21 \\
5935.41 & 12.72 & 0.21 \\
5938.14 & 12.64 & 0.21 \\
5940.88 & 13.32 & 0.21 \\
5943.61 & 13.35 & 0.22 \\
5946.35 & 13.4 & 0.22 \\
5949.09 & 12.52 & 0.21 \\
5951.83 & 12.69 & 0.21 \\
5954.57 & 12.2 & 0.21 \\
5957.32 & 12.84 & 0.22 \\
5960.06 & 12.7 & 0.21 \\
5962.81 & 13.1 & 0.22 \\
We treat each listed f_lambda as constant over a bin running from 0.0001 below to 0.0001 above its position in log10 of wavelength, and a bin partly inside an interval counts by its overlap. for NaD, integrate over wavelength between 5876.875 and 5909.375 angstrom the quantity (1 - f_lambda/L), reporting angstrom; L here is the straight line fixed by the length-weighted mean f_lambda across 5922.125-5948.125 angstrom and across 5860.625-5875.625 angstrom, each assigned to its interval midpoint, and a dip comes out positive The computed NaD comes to 2.1 angstrom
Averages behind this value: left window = 13.1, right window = 13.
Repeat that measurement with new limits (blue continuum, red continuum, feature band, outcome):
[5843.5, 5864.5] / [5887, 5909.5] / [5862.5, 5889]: -1.1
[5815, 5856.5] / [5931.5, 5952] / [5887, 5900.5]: 1.8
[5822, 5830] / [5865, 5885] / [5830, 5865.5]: 0.4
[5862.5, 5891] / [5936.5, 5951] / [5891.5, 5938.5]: 1.3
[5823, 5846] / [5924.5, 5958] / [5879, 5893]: 1.1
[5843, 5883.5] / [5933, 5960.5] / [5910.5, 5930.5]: 0.2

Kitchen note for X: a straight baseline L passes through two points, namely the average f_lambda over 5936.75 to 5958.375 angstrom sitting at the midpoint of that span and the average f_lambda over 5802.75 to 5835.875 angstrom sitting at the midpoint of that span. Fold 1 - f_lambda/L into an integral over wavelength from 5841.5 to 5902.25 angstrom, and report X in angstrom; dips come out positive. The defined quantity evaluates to 2.3 angstrom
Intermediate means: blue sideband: 13.3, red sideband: 12.9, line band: 12.6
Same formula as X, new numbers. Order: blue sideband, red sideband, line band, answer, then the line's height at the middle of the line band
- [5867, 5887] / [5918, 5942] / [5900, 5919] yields 0.4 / 12.9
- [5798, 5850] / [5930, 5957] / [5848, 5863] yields 0.5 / 13.1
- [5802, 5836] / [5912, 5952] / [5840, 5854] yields 0.0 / 13.2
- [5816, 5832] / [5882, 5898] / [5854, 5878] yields -1.3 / 12.3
